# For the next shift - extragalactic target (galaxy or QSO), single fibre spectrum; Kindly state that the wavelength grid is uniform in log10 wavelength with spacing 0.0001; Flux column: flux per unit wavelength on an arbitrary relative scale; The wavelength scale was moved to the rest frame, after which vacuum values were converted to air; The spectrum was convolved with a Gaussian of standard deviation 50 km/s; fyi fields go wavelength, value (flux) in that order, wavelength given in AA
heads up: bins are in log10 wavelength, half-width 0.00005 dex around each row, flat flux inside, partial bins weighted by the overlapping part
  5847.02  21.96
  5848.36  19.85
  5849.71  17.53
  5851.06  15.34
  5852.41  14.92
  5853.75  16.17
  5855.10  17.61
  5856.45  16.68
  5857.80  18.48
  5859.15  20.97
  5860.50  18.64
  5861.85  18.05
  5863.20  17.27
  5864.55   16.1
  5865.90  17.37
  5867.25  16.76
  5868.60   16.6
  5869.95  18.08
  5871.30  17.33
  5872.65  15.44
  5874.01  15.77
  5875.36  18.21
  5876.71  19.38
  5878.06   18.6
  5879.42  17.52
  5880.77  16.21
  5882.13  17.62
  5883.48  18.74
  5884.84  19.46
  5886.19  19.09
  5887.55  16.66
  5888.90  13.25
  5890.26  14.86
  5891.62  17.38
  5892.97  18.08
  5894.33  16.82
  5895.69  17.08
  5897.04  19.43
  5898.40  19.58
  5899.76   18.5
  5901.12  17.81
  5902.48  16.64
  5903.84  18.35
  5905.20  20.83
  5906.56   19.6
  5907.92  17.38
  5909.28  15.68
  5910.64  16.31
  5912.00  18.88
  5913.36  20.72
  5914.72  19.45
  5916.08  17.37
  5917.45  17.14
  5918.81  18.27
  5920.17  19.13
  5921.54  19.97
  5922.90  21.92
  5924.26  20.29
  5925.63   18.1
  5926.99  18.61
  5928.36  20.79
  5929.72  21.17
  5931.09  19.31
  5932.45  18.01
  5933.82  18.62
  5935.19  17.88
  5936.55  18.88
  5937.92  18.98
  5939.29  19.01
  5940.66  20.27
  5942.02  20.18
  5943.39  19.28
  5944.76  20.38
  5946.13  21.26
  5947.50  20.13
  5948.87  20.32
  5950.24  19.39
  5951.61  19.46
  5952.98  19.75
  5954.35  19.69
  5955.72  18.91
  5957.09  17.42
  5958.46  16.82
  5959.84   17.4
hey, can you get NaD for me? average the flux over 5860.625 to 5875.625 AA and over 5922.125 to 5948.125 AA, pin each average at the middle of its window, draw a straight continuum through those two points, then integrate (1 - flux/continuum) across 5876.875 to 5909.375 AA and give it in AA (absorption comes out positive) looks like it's 0.4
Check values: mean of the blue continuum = 17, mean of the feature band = 17.8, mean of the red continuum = 19.6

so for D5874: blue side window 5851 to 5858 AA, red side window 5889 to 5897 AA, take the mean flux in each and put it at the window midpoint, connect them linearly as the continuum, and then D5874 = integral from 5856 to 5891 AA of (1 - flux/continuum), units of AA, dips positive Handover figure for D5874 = -1.7 AA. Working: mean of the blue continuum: 16.5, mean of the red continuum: 16.8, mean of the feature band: 17.4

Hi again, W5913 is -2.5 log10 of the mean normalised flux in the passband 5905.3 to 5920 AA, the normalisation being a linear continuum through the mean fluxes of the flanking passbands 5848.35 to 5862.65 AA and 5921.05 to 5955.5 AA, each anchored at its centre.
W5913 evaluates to 0.045 mag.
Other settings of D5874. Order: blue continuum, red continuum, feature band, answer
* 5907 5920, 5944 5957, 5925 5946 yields -0.31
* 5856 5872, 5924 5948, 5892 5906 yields 0.20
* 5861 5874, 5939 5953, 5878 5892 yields 0.38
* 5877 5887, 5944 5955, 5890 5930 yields 0.88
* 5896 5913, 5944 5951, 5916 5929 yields -0.08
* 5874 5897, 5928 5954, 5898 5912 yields 0.10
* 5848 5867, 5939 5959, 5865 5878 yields 0.36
